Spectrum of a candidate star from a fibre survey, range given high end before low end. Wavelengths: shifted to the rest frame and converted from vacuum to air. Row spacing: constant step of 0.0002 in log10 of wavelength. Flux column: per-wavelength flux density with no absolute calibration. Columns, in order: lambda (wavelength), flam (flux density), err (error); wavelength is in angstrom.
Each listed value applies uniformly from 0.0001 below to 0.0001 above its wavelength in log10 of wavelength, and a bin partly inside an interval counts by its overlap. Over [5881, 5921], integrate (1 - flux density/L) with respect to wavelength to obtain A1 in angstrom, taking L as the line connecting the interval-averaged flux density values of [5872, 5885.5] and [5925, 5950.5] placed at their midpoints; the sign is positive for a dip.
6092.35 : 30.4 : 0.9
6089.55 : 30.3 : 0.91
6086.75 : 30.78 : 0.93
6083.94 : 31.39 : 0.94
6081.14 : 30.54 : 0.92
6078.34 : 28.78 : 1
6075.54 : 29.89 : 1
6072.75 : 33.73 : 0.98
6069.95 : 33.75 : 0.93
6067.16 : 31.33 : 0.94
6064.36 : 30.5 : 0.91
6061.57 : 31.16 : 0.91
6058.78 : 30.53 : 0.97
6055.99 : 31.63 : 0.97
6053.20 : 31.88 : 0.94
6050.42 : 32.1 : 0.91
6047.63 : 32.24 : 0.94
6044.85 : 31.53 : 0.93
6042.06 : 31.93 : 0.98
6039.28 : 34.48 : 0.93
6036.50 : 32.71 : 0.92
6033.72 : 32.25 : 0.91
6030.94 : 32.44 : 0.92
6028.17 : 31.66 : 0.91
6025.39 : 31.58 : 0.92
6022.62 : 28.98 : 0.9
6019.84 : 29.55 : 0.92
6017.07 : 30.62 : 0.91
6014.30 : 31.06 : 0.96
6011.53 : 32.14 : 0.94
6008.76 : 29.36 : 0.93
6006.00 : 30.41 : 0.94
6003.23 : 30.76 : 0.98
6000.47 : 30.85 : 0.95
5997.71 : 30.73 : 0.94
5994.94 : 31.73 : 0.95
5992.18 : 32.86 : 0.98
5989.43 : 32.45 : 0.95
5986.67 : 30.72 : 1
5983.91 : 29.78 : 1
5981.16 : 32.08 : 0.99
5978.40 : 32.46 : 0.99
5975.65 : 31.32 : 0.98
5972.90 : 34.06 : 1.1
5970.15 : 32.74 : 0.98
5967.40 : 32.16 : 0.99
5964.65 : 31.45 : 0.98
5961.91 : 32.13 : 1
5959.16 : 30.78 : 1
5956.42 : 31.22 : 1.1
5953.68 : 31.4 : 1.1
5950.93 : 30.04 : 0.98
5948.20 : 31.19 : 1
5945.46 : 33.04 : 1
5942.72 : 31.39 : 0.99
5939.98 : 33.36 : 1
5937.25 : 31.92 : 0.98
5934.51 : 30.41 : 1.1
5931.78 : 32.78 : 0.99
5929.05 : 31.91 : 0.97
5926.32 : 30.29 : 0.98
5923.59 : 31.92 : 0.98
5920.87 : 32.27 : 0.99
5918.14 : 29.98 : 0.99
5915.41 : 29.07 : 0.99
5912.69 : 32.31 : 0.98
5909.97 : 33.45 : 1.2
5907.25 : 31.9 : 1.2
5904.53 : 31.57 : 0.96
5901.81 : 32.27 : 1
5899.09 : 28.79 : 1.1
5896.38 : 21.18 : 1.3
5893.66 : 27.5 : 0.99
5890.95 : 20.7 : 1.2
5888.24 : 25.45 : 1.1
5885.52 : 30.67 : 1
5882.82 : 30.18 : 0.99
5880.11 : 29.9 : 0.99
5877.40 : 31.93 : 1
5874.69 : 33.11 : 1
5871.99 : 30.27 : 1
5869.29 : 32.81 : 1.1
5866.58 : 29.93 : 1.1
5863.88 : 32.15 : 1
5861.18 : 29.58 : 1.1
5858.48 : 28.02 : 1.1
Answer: 2.9 angstrom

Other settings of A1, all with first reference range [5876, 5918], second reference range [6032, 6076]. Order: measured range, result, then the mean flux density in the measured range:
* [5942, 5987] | -1.9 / 31.7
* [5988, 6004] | -0.3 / 31.6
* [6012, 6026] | 0.4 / 30.4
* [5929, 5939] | -0.7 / 31.8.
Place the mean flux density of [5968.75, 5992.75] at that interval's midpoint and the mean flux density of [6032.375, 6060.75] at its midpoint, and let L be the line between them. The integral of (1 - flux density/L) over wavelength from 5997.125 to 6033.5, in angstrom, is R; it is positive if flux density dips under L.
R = 1.4 angstrom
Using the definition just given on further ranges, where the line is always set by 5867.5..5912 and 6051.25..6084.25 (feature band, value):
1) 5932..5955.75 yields -1.3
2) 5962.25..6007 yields -1.8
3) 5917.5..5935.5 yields -0.9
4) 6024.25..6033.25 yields -0.3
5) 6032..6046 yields -0.7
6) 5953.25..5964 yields -0.4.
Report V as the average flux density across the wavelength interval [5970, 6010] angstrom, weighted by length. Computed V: 31.5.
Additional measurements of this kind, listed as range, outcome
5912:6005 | 31.6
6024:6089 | 31.7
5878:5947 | 30.2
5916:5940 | 31.5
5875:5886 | 30.9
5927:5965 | 31.6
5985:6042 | 31.4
